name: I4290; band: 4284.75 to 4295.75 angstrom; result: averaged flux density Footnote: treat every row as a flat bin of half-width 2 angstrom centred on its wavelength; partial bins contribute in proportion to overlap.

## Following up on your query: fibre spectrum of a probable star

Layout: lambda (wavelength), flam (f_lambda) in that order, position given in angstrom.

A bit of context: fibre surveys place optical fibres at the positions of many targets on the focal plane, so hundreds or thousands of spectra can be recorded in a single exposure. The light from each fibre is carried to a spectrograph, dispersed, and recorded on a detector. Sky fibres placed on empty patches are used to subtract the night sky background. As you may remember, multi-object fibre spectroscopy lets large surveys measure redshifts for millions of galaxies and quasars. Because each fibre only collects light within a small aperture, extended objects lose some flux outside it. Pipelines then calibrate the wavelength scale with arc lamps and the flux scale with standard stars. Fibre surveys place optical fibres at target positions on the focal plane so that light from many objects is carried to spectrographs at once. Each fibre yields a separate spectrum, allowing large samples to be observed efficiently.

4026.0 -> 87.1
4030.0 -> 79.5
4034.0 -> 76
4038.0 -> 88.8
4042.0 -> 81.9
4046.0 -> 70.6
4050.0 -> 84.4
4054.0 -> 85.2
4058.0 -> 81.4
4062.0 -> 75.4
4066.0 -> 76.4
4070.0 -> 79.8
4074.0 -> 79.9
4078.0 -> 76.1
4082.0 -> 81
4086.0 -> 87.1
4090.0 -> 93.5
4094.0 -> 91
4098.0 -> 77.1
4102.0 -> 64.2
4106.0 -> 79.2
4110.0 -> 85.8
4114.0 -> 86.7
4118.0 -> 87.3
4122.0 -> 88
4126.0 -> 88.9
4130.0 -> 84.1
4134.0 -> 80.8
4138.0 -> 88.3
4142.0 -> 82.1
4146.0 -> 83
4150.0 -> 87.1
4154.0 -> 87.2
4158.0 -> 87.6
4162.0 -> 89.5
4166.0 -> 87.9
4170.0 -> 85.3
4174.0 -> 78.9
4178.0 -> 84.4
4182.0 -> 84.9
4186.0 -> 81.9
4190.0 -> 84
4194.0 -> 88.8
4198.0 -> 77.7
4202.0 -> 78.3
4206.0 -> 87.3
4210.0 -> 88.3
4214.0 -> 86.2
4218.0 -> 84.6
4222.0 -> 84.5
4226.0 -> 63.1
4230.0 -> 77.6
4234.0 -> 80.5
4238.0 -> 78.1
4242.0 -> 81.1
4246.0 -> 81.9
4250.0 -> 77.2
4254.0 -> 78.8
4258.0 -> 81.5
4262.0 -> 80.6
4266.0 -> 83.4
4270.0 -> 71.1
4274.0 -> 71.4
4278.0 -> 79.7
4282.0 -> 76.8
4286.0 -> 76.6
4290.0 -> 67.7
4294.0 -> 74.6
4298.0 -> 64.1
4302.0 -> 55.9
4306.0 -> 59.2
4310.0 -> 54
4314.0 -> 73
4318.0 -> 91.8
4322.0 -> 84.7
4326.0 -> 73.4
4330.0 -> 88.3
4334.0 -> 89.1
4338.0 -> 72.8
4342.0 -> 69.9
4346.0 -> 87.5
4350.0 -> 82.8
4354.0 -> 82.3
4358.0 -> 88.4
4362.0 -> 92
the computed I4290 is 72.7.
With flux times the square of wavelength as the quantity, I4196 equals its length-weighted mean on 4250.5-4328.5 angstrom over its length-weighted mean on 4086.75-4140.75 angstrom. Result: 1.0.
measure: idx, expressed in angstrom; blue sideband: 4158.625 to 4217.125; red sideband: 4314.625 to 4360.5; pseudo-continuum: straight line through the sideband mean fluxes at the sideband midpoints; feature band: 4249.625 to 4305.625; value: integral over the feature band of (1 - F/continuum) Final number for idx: 6.5 angstrom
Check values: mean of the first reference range 84.6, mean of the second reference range 82.6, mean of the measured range 73.7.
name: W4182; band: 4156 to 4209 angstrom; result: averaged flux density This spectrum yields 84.4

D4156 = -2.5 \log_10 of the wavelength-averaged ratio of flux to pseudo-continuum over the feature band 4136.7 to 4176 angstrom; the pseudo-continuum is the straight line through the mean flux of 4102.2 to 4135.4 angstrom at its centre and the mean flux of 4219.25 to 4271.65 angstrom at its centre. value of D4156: -0.042 mag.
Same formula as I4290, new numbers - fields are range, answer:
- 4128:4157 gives 84.8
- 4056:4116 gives 81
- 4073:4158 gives 83.9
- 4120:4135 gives 85.8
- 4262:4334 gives 73.9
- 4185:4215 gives 84.1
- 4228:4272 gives 79.3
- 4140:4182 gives 85.3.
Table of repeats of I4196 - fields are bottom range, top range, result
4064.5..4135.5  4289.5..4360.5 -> 1.02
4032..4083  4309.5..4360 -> 1.15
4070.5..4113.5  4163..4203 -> 1.07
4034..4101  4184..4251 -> 1.07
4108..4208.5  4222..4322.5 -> 0.93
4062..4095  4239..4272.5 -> 1.05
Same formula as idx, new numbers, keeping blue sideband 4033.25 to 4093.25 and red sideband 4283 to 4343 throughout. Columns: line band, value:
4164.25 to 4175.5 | -0.9 angstrom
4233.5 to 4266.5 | -2.2 angstrom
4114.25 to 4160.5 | -4.1 angstrom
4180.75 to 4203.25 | -1.6 angstrom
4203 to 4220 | -2.1 angstrom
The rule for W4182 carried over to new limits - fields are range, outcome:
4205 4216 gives 87.3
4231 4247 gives 80.1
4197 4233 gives 80.9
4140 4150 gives 83.5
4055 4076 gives 78.9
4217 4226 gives 79.8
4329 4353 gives 81.5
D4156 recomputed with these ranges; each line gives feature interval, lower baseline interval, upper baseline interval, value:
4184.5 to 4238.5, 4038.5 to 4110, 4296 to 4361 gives -0.045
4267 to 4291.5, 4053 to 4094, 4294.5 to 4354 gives 0.027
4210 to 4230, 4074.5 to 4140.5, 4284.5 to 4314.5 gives -0.106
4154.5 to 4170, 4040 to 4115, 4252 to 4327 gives -0.130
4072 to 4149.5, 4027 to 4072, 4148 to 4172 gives 0.009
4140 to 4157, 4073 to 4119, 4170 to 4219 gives -0.024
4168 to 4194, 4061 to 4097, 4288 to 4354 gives -0.062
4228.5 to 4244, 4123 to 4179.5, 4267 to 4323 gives -0.031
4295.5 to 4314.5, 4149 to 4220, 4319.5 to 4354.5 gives 0.328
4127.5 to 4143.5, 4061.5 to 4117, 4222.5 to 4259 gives -0.051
